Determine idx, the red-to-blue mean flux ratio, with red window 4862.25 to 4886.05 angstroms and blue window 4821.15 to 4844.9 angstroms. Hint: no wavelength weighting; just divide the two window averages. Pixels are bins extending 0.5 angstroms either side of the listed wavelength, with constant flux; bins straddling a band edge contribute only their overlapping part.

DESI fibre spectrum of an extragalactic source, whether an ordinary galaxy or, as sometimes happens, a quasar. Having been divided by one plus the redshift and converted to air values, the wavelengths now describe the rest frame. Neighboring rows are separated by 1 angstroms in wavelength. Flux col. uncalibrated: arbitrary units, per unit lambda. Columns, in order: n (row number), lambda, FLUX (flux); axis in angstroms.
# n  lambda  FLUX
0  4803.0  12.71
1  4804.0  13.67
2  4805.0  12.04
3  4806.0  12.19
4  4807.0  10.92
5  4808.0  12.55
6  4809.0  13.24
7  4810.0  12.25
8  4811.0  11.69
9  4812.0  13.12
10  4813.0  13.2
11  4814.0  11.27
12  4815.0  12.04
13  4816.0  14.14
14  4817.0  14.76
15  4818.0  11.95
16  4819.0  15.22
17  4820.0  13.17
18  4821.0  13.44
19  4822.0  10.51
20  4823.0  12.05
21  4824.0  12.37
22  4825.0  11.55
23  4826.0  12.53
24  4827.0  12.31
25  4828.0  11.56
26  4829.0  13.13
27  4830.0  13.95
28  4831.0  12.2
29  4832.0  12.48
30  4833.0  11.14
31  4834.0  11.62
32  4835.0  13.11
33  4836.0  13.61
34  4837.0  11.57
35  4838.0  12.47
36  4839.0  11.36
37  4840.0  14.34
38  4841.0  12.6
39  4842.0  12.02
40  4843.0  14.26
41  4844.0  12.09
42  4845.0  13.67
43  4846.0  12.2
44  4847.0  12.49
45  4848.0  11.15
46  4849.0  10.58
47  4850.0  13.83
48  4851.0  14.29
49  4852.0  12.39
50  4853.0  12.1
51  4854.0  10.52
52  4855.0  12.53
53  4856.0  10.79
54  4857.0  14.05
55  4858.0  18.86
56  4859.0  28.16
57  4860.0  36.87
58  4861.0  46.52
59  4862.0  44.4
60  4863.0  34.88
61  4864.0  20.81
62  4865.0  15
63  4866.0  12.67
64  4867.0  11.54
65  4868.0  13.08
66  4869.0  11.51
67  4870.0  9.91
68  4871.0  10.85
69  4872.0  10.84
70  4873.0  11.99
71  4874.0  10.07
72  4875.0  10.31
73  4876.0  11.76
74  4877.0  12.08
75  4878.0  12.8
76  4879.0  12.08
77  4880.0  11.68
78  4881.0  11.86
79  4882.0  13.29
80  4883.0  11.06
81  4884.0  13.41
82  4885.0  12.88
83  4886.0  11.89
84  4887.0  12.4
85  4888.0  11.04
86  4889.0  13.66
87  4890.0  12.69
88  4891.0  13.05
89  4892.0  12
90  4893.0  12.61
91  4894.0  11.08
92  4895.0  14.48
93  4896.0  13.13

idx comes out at 1.1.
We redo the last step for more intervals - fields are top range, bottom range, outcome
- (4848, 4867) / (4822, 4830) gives 1.64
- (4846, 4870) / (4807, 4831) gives 1.45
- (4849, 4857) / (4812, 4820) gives 0.93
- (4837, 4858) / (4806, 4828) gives 1.01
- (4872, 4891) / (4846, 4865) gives 0.60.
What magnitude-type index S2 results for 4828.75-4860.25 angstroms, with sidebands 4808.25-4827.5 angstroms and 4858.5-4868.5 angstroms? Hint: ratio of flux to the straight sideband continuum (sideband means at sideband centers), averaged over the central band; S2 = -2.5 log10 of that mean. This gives 0.440 mag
